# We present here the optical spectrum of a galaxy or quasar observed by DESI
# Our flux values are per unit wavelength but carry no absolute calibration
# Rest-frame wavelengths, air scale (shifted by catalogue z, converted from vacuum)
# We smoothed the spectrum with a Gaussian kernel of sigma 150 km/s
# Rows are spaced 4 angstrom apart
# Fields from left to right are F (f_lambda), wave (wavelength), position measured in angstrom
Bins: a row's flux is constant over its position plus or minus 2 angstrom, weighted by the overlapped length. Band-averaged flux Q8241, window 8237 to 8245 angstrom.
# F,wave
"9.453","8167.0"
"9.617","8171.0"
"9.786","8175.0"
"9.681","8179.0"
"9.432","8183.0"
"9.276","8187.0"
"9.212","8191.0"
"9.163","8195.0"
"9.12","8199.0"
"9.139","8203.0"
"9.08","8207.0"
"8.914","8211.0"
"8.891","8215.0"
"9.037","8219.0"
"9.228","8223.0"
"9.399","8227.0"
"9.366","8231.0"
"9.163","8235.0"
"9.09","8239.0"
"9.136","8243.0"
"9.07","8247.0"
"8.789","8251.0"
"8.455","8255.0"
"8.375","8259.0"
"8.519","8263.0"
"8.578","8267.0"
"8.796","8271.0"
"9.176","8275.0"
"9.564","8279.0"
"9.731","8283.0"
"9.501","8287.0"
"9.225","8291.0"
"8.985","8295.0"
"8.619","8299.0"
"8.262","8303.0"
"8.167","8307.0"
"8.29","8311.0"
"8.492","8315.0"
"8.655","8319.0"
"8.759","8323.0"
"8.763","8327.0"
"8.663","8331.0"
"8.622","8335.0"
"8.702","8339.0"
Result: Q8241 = 9.11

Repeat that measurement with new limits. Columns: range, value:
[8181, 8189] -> 9.35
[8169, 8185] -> 9.63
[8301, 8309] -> 8.21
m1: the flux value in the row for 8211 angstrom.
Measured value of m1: 8.914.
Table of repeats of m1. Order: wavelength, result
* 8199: 9.12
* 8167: 9.453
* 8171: 9.617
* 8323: 8.759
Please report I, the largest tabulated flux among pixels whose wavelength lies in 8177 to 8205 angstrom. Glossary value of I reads 9.681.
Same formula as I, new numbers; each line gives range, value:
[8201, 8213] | 9.139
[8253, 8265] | 8.519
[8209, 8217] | 8.914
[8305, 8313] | 8.29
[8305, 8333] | 8.763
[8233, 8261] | 9.163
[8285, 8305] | 9.501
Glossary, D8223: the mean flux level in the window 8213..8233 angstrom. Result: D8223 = 9.18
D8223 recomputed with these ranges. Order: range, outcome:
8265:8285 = 9.17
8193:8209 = 9.13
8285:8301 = 9.08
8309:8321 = 8.48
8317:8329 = 8.73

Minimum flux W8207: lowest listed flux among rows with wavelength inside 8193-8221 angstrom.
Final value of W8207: 8.891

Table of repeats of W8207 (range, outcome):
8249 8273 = 8.375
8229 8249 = 9.07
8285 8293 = 9.225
